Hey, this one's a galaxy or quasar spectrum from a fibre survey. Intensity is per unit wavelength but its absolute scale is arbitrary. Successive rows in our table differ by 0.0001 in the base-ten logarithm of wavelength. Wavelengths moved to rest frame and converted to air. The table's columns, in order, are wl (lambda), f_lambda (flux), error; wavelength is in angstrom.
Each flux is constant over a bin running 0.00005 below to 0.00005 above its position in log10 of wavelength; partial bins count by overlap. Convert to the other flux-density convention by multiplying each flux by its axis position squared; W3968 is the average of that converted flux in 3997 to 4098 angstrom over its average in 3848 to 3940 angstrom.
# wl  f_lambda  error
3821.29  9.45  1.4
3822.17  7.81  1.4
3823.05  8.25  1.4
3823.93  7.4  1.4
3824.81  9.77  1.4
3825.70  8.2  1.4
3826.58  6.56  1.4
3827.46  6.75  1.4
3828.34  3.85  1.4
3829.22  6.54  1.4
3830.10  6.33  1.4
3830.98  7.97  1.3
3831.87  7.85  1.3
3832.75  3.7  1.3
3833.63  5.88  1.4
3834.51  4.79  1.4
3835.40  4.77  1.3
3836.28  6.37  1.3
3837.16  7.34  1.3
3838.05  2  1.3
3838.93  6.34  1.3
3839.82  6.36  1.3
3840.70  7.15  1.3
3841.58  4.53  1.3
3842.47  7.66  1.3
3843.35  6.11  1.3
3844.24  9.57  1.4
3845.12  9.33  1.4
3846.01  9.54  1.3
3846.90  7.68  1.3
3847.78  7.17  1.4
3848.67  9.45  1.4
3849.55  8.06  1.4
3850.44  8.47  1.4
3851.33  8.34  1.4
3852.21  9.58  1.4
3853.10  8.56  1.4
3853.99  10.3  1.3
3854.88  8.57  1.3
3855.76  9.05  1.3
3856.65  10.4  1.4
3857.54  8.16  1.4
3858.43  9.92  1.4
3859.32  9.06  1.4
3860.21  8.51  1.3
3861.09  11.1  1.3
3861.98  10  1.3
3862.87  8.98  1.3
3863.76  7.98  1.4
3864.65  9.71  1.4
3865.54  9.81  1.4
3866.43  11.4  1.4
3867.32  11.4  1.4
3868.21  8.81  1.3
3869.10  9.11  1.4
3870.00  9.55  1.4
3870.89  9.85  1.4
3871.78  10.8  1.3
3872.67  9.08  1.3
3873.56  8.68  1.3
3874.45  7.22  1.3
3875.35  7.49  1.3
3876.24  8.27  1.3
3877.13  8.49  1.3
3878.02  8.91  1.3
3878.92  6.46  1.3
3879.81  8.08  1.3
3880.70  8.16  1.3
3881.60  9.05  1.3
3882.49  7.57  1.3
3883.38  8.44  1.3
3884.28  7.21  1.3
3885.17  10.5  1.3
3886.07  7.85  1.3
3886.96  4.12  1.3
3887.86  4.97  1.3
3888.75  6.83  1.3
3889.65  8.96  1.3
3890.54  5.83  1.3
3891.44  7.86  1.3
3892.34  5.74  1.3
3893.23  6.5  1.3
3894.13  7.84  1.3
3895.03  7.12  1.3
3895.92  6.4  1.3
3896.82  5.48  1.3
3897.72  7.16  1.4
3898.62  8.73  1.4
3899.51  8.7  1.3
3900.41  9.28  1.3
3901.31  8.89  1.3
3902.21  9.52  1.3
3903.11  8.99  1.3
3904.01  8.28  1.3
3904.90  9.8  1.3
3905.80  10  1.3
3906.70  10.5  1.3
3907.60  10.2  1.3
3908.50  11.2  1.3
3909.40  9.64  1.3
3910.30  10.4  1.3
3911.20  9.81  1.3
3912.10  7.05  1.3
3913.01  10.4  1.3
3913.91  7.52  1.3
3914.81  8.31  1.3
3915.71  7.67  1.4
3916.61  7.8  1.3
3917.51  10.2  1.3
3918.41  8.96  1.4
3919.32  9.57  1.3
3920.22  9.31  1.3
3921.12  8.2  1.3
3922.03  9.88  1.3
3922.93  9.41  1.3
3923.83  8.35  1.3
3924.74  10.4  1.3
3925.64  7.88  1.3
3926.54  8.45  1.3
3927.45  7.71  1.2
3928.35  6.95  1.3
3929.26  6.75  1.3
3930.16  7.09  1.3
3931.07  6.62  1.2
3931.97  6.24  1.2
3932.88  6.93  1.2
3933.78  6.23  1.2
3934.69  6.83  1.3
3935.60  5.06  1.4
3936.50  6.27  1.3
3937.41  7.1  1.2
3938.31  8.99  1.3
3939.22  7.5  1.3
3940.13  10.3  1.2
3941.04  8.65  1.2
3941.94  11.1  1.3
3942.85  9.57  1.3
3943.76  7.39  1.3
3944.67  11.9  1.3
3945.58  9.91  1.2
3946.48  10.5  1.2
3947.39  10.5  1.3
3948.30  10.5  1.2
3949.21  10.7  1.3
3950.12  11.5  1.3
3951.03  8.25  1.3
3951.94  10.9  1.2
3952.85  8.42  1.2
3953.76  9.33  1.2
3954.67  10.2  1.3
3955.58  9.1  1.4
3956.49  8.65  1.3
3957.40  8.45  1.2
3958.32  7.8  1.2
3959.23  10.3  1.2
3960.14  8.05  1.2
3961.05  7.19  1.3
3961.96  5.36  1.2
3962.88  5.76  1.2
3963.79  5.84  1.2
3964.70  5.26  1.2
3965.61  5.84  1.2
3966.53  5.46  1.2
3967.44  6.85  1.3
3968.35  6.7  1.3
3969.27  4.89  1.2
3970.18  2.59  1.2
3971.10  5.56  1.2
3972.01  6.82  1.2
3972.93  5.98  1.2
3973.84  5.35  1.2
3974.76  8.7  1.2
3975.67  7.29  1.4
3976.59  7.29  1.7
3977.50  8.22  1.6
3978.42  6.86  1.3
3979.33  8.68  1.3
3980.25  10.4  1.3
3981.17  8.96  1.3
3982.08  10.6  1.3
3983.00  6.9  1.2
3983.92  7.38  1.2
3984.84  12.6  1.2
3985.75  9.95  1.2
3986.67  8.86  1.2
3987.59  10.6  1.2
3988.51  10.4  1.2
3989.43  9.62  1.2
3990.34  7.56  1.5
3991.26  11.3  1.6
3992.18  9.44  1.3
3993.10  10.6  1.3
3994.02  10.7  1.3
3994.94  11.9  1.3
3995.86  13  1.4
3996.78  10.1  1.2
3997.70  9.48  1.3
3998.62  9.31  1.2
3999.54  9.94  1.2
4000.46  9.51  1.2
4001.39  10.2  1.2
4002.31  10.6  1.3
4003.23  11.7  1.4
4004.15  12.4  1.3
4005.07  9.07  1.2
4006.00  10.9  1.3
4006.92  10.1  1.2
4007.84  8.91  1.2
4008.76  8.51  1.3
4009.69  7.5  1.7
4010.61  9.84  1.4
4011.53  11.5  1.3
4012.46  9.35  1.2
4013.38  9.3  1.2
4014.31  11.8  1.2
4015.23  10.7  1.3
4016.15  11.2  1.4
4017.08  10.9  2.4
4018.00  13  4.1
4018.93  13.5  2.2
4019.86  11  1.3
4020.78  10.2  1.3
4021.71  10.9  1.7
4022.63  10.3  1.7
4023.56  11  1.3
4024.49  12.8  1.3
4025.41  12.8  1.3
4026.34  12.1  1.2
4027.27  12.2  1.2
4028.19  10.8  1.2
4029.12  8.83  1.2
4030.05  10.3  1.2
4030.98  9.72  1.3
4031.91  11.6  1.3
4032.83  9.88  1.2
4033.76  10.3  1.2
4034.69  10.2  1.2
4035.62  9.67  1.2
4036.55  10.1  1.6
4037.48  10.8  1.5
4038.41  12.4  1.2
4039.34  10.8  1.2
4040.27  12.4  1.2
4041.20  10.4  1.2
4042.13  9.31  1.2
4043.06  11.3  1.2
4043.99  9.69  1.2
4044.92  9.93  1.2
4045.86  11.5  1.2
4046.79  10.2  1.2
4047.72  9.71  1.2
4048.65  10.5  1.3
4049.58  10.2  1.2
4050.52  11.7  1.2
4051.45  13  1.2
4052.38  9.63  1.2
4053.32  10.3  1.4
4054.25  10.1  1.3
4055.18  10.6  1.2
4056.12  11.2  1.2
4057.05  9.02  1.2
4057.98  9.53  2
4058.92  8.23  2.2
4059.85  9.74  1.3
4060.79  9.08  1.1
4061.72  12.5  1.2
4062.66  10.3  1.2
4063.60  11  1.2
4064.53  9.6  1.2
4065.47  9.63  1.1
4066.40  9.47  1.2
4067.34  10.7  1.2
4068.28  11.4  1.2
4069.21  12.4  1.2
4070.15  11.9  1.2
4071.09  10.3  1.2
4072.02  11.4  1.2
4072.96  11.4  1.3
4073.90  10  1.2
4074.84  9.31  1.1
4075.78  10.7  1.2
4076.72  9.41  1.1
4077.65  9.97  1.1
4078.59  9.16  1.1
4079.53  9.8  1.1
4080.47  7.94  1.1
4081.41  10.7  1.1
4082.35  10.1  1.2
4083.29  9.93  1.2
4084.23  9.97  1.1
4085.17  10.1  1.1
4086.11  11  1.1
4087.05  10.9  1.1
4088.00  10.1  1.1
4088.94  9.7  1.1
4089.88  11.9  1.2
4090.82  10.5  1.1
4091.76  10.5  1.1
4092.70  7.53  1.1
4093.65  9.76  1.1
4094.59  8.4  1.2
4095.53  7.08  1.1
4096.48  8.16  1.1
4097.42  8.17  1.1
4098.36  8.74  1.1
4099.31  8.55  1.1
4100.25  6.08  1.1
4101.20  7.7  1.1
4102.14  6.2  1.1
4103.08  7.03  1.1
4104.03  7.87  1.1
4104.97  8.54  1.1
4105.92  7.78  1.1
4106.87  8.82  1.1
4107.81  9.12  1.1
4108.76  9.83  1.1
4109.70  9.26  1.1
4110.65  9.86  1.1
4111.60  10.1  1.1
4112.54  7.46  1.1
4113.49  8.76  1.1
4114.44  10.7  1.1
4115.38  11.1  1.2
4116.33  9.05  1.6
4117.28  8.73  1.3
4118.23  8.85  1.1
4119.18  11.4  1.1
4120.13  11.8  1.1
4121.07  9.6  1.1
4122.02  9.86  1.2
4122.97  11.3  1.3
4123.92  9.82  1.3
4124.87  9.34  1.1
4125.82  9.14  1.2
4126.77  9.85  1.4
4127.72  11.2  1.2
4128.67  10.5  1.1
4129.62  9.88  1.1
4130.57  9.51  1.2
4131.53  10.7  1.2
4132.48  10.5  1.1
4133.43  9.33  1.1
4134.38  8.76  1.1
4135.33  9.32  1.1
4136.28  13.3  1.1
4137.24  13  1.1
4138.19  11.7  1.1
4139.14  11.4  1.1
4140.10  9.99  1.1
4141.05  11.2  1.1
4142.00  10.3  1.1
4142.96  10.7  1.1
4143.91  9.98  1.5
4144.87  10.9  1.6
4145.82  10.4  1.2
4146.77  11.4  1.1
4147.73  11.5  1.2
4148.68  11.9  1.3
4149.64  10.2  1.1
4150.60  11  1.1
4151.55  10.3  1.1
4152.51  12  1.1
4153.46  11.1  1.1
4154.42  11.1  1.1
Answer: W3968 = 1.3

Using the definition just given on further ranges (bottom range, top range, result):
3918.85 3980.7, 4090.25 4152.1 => 1.33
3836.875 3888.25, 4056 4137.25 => 1.30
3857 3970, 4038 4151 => 1.31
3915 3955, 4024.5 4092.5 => 1.28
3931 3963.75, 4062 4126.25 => 1.21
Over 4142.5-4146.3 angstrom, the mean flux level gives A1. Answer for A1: 10.5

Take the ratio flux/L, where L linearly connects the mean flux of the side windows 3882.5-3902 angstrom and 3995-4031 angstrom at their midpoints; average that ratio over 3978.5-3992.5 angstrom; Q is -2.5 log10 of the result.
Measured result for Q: 0.05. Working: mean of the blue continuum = 7.38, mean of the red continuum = 10.7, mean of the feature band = 9.48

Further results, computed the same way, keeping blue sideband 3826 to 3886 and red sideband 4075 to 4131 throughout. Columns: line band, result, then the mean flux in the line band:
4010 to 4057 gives -0.19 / 10.8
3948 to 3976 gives 0.15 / 7.52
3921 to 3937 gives 0.13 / 7.5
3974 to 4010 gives -0.10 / 9.62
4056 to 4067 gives -0.08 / 9.91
